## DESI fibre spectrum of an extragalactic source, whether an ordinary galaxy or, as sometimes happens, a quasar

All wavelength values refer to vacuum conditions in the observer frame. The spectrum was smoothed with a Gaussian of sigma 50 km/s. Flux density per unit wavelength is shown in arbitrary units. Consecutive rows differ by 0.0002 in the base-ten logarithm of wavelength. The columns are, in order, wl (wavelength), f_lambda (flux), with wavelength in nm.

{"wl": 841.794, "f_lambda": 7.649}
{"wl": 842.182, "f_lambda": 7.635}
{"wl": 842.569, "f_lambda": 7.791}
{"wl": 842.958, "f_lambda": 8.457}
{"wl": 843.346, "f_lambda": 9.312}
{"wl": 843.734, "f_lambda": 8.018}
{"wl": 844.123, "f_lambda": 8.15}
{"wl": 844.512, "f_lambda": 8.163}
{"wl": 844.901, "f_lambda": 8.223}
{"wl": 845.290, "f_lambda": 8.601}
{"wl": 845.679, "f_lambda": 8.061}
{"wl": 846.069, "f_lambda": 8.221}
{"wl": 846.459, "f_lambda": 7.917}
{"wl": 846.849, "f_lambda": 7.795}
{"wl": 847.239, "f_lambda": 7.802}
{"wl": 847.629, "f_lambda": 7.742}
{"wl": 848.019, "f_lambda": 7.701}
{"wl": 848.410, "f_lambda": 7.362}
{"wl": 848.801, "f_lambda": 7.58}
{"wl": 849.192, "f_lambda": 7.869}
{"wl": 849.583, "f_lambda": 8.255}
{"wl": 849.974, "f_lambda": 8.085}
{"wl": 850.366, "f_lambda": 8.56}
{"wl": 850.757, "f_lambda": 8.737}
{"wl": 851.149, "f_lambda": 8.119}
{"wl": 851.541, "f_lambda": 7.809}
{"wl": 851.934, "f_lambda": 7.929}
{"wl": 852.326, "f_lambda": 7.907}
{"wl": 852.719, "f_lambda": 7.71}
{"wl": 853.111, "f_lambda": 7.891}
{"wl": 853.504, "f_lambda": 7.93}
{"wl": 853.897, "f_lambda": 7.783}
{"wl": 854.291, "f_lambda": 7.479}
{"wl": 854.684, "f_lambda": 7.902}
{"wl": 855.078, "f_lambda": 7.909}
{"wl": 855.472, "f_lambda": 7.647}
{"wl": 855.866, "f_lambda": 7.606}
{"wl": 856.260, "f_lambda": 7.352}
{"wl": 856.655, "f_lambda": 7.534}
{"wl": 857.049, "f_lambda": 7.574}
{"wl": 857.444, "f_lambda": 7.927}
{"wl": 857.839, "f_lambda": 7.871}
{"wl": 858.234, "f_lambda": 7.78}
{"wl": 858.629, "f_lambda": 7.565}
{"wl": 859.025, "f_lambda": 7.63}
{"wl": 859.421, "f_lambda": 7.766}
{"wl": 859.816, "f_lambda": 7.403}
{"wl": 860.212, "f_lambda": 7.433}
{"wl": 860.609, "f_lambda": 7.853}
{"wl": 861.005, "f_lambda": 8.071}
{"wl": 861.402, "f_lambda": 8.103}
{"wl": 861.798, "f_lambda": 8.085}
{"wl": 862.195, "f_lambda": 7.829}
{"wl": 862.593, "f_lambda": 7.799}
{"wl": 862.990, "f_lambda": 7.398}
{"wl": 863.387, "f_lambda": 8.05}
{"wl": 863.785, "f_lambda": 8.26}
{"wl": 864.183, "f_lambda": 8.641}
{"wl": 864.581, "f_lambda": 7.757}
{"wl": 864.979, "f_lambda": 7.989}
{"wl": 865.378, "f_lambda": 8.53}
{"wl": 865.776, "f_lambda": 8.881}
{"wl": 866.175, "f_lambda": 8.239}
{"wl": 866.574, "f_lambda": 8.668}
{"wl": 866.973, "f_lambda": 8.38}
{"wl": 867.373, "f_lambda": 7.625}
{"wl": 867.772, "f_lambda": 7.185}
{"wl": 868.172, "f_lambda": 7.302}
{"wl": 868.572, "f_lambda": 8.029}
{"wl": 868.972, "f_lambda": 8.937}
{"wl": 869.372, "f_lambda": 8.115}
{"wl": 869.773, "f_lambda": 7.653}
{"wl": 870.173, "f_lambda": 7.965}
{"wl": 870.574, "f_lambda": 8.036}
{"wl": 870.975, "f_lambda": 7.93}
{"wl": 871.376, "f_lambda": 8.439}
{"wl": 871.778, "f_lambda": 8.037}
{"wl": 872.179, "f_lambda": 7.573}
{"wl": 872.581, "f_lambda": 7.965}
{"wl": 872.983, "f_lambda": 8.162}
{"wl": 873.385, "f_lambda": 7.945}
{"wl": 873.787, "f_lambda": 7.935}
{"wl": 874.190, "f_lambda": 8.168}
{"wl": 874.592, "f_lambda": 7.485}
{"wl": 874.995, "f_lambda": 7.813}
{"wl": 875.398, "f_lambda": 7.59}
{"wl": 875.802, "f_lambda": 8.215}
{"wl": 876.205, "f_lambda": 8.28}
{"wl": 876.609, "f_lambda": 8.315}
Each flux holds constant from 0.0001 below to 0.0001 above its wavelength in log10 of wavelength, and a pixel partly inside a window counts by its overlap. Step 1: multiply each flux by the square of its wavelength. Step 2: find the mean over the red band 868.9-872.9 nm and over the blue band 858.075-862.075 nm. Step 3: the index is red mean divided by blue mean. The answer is 1.06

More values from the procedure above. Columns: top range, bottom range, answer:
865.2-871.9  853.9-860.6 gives 1.09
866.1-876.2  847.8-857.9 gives 1.06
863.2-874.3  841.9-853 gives 1.06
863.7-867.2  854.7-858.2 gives 1.11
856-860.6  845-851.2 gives 0.97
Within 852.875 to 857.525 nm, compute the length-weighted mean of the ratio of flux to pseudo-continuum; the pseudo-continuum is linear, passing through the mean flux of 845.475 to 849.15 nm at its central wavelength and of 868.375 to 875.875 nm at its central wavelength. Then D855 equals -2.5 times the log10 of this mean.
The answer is 0.02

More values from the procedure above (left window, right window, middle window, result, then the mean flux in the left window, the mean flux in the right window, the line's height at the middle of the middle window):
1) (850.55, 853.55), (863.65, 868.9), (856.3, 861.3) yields 0.05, 8.01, 8.13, 8.07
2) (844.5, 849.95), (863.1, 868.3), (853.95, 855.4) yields 0.04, 7.95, 8.11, 8.01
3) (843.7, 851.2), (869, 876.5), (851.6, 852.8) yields 0.03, 8.05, 7.99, 8.04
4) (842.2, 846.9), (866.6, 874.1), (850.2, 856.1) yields 0.03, 8.22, 7.98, 8.14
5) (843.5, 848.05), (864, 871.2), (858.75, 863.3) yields 0.04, 8.06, 8.1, 8.09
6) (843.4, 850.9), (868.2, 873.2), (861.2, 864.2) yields 0.01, 8.06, 8.04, 8.05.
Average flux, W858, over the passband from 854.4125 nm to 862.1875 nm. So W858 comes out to 7.74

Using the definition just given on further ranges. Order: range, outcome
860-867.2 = 8.11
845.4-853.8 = 7.96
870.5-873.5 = 8.01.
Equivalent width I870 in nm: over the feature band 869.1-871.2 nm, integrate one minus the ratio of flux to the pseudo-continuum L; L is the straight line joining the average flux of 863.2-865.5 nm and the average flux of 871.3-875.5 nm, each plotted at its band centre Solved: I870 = 0.01 nm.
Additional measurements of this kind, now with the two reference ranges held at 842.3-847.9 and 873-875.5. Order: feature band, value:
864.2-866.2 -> -0.09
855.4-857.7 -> 0.12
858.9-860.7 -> 0.09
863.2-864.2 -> -0.04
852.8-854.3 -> 0.05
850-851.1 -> -0.05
